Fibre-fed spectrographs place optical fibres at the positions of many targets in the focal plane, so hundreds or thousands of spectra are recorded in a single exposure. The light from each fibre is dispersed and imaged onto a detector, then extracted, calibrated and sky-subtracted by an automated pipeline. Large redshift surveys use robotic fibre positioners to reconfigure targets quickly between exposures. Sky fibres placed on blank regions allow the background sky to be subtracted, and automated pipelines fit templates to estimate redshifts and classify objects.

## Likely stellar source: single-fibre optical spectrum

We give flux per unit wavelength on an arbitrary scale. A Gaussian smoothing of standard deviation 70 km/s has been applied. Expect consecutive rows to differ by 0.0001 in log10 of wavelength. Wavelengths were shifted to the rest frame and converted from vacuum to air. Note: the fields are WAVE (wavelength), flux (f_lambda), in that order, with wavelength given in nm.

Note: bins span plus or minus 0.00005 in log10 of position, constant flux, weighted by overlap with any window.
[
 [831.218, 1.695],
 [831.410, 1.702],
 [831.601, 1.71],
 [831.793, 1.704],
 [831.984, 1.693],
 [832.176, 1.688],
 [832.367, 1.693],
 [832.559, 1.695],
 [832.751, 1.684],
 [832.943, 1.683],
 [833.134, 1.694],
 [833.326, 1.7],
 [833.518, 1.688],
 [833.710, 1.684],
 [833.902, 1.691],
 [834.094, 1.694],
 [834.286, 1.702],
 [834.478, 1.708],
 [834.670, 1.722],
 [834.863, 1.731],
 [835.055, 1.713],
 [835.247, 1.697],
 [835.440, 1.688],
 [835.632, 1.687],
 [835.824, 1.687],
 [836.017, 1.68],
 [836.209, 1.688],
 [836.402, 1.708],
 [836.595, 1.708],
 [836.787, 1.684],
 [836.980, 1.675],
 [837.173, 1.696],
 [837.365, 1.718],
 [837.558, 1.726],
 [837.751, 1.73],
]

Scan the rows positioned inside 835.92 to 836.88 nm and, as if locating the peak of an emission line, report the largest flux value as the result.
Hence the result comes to 1.708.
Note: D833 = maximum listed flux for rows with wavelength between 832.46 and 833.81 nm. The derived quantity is 1.7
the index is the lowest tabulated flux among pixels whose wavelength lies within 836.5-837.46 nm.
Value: 1.675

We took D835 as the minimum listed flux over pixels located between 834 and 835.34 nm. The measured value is 1.694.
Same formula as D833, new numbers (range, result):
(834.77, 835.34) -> 1.731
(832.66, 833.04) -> 1.684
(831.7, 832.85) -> 1.704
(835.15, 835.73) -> 1.697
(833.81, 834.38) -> 1.702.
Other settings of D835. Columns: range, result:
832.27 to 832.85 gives 1.684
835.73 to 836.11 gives 1.68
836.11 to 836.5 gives 1.688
